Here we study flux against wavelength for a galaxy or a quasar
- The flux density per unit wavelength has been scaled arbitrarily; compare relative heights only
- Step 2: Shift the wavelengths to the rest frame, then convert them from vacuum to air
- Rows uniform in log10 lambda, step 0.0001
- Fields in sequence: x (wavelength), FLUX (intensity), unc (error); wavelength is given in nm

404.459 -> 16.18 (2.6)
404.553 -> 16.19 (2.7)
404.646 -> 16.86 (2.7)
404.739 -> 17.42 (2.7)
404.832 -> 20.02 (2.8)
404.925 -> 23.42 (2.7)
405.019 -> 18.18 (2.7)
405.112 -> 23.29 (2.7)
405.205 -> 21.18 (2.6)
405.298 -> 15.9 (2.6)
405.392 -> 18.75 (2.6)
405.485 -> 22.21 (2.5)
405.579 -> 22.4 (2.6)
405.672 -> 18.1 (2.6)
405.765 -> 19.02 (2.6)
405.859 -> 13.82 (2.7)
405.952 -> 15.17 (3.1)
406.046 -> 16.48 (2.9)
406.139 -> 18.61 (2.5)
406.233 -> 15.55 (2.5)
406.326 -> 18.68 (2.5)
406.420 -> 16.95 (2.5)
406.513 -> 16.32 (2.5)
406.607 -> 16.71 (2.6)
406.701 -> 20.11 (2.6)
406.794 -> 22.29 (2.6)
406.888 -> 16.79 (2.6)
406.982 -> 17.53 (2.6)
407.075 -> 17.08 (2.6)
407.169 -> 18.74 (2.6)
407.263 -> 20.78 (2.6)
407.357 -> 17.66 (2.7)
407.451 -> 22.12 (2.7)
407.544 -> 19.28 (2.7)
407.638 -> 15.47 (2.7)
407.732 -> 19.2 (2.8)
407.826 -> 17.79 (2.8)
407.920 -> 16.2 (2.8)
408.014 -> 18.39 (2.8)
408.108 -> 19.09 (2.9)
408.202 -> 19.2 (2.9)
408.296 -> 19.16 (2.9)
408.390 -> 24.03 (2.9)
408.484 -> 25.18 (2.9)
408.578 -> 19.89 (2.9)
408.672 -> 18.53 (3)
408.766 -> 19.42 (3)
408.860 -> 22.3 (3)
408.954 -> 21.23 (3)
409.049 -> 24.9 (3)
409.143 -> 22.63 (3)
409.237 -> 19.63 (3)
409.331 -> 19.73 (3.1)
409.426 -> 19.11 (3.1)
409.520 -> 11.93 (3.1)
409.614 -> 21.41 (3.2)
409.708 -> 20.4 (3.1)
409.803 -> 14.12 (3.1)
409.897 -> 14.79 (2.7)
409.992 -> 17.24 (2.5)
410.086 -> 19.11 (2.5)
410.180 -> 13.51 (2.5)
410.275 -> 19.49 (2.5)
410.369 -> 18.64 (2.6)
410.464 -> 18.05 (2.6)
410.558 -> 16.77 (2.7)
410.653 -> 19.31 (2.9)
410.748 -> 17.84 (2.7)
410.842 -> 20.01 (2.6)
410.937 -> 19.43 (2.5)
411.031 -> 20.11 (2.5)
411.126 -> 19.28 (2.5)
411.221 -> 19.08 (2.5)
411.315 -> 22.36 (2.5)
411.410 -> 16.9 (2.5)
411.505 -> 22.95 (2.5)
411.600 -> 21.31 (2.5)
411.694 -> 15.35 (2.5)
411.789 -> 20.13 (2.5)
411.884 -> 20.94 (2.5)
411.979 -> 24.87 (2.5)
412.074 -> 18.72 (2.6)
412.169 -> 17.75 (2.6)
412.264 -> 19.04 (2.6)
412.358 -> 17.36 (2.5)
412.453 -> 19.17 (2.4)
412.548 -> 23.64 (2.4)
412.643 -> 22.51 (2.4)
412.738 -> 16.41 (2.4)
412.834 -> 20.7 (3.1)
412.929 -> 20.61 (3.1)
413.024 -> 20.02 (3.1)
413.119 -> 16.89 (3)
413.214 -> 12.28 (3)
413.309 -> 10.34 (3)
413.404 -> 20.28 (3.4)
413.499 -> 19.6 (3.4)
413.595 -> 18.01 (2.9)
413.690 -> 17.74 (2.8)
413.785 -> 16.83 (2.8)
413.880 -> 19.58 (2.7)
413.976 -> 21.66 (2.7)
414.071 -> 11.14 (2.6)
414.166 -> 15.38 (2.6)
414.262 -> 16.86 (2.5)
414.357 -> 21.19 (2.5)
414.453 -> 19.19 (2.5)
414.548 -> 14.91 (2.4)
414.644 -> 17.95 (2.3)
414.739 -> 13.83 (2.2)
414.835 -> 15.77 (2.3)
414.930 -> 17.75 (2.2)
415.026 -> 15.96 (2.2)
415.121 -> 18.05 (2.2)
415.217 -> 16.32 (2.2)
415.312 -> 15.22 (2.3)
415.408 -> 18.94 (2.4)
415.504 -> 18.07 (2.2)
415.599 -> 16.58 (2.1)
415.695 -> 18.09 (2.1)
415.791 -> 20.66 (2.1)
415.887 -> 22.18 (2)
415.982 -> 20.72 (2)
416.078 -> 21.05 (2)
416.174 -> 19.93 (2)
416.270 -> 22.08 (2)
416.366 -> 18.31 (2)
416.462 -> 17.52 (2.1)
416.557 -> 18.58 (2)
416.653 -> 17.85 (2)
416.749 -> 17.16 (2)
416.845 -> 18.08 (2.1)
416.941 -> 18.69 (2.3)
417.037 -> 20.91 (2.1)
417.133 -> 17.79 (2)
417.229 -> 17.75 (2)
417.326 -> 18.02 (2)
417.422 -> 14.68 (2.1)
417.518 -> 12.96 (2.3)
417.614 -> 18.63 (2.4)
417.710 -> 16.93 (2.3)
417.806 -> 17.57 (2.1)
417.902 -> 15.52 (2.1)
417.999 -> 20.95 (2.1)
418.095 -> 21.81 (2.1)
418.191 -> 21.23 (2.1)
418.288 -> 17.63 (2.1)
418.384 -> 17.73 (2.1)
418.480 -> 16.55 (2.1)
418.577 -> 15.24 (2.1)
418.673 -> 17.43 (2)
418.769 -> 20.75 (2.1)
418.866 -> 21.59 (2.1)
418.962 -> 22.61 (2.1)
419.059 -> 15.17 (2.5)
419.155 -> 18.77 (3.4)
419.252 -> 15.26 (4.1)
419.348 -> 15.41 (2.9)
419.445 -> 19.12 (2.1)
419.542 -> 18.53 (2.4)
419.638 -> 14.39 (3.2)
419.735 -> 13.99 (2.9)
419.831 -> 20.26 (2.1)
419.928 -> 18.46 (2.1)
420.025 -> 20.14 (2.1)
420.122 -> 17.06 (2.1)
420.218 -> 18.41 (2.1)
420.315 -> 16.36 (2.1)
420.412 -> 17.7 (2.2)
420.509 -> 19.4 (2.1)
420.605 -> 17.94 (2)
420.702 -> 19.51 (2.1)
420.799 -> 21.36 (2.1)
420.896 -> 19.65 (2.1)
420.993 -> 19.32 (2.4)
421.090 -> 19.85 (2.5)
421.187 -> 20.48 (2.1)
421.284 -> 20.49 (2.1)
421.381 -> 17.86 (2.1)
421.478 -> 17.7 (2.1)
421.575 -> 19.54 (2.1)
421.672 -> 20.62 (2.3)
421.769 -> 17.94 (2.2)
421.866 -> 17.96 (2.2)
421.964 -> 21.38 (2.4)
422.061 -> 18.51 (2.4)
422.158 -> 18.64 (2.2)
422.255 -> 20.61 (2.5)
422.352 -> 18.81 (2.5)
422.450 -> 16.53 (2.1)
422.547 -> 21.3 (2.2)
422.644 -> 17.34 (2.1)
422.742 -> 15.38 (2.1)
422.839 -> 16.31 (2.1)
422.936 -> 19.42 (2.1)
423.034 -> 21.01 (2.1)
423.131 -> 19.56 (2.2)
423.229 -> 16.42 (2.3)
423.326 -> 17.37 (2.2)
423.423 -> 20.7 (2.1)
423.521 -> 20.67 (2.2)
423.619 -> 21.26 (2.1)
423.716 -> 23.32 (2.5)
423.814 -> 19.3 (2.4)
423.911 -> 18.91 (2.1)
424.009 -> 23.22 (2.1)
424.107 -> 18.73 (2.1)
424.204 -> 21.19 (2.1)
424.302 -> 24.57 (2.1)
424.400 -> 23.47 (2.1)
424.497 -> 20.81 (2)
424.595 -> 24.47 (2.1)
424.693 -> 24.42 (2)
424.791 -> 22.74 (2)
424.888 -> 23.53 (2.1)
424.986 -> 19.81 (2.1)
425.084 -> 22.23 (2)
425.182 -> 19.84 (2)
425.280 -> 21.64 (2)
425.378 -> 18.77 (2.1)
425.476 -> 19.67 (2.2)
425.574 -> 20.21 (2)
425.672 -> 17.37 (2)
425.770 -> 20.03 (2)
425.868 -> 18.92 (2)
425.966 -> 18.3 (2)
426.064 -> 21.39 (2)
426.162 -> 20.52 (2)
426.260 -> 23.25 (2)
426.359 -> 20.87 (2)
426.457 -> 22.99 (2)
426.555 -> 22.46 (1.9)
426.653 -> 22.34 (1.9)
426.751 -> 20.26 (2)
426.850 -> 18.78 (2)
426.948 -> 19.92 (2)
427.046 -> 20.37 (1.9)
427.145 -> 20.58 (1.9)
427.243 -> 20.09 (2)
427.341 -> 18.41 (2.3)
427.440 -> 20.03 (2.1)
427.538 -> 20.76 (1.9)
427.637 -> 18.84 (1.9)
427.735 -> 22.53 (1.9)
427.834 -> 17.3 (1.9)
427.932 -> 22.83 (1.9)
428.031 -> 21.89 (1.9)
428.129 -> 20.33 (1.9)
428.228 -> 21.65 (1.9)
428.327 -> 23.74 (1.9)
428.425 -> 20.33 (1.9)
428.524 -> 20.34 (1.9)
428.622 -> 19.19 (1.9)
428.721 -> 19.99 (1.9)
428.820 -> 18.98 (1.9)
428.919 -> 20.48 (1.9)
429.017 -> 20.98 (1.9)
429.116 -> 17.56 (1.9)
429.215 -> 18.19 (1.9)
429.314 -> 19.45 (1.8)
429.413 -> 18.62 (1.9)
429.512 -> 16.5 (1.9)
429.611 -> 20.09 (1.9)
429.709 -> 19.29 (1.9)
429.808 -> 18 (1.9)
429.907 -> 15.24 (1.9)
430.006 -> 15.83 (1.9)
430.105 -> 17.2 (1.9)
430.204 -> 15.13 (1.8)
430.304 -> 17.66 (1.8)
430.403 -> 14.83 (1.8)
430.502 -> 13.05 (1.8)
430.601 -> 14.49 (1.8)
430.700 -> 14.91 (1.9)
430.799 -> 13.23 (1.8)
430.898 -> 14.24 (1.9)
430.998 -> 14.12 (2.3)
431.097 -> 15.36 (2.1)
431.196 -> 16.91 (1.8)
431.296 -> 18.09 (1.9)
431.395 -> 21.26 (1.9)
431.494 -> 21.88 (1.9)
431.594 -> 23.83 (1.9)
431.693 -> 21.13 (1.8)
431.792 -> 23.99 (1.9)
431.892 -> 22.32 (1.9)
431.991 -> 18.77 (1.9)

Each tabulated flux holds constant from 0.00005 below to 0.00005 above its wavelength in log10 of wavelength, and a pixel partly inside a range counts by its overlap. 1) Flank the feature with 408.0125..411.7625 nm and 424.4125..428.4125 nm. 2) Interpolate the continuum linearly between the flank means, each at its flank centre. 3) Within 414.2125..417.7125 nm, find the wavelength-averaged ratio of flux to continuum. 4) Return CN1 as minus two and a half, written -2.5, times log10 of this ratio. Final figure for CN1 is 0.11 mag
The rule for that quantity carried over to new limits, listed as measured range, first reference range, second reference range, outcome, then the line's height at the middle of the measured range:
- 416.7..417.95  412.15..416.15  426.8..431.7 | 0.053 mag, 18.2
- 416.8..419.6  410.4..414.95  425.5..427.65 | 0.069 mag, 19.2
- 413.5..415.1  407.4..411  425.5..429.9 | 0.128 mag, 19.3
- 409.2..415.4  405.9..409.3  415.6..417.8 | 0.037 mag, 18.8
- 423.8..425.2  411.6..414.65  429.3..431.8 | -0.232 mag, 17.7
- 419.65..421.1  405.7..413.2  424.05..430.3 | 0.070 mag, 19.7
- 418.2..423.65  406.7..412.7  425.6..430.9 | 0.036 mag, 19.2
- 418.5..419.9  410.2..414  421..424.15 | 0.086 mag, 19.2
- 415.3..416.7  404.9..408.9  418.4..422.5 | -0.028 mag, 18.7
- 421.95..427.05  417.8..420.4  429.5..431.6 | -0.169 mag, 17.4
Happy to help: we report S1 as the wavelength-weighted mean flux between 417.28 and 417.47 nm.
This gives 16.3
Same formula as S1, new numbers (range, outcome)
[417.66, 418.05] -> 17.8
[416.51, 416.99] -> 18.1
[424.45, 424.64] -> 22.6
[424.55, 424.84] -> 23.9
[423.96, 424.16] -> 21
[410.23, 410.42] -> 19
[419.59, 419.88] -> 16.2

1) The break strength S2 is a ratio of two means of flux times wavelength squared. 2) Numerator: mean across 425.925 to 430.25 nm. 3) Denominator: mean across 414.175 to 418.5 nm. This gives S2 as 1.2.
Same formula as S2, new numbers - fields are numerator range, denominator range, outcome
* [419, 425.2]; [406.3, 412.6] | 1.08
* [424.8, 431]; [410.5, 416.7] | 1.11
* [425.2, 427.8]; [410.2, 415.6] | 1.18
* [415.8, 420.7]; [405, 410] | 1.02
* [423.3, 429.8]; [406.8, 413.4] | 1.17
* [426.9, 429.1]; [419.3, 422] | 1.14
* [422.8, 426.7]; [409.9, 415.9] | 1.20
